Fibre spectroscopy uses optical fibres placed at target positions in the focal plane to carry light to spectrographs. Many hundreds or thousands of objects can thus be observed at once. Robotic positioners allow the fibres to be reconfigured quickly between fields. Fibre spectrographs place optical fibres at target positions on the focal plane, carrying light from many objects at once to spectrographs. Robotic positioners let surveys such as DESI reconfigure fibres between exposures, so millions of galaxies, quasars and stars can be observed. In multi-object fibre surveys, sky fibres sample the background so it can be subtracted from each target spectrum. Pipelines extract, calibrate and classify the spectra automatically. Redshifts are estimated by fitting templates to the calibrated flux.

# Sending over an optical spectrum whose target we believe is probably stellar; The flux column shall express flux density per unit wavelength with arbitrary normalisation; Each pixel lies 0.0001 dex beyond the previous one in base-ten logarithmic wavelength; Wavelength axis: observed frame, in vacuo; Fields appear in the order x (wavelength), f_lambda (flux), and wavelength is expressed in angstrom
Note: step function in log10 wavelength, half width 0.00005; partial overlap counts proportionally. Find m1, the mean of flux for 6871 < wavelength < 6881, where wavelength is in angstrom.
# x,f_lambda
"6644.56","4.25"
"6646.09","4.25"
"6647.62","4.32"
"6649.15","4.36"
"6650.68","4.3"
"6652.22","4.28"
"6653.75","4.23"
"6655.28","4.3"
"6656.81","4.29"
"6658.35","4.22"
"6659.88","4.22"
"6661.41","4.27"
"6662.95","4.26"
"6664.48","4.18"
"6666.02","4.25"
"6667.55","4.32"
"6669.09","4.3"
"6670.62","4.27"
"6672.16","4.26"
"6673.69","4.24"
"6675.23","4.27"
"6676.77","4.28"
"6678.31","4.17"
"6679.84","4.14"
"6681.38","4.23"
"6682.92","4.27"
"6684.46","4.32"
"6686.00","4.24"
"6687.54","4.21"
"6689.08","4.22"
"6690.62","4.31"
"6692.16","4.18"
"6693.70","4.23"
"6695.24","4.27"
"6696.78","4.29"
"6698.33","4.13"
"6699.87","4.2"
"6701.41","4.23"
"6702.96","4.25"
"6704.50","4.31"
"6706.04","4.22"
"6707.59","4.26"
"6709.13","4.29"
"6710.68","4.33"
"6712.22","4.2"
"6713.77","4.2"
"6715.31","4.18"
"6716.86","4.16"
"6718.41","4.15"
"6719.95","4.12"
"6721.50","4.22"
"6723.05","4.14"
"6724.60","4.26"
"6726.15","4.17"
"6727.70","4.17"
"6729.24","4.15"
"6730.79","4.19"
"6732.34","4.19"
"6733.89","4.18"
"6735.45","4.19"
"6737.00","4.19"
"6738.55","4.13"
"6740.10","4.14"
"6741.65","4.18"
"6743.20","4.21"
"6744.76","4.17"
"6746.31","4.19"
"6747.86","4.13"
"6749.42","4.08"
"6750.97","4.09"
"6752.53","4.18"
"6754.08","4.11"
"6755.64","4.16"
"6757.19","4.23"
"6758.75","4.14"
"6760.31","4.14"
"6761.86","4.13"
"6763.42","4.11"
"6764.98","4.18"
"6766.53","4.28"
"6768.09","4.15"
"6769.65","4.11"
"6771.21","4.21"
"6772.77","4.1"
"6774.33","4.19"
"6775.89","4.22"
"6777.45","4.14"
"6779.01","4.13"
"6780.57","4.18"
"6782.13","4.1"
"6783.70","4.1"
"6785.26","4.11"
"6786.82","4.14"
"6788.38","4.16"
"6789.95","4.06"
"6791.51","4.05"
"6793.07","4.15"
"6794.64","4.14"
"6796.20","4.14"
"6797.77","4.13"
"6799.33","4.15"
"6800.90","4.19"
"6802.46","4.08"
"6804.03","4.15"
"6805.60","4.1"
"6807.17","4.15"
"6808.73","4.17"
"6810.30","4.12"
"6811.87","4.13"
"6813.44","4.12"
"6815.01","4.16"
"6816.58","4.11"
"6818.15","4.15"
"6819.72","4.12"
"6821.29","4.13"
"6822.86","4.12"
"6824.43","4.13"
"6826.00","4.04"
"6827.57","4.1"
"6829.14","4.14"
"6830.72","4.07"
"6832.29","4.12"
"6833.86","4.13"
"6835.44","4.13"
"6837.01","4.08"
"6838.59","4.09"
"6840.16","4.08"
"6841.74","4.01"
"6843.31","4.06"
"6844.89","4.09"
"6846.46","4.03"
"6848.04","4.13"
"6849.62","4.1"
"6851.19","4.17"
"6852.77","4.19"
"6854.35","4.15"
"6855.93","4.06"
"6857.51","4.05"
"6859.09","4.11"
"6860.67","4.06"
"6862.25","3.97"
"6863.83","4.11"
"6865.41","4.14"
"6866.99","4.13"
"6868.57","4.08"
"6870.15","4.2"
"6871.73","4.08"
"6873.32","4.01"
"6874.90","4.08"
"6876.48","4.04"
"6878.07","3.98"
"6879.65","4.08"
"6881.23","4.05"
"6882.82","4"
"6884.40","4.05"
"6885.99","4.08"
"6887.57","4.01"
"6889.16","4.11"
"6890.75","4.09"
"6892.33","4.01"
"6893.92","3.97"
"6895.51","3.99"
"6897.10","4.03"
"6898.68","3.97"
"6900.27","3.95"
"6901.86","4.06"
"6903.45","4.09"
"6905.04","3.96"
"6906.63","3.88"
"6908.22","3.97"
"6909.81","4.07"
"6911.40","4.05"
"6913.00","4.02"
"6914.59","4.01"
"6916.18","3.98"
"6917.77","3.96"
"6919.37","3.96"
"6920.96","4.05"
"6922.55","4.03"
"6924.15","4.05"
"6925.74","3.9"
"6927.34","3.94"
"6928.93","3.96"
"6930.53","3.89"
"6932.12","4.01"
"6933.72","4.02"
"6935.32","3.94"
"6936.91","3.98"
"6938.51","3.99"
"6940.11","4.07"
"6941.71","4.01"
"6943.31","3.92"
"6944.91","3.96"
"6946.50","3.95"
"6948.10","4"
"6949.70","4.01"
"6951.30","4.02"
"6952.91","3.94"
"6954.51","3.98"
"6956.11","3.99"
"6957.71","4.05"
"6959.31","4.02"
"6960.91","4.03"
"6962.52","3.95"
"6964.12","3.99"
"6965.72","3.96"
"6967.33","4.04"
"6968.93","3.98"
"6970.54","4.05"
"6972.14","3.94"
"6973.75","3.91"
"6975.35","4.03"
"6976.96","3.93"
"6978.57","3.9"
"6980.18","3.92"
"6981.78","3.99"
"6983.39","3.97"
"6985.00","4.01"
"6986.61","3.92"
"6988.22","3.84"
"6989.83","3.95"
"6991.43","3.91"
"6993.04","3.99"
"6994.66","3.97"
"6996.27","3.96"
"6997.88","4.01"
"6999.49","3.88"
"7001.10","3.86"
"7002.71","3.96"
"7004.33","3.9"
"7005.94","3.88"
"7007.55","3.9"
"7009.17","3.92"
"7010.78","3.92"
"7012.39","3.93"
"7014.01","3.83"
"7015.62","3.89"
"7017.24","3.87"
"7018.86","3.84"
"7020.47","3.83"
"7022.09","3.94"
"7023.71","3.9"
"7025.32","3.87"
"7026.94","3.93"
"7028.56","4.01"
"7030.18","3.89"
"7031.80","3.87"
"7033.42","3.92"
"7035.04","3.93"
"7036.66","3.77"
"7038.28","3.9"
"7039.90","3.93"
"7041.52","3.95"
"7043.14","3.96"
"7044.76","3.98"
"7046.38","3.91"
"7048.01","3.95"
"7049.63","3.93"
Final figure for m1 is 4.05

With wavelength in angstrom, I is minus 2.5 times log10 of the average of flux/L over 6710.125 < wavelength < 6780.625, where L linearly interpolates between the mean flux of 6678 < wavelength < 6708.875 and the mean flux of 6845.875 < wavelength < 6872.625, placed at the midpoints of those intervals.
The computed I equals 0.01 mag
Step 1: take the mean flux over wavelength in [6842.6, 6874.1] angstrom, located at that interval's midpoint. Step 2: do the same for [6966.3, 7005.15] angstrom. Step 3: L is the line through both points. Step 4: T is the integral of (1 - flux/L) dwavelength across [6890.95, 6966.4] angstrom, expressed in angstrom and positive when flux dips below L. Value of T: 0.45 angstrom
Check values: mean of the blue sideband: 4.1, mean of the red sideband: 3.95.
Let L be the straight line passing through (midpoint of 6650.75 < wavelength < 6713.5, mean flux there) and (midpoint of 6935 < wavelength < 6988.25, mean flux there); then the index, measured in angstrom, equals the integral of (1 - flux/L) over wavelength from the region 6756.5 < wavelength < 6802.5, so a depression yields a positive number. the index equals 0.10 angstrom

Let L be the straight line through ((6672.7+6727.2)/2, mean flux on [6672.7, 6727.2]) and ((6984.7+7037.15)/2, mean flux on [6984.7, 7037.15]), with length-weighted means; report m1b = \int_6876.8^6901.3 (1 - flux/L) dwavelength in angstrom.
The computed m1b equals 0.05 angstrom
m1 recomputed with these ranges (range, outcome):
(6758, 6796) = 4.14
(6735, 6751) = 4.16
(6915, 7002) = 3.97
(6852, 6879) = 4.08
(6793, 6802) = 4.15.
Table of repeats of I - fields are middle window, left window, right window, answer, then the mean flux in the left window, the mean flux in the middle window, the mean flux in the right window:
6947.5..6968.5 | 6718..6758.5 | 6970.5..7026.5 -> -0.01 mag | 4.17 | 4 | 3.92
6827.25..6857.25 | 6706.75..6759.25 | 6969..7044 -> -0.01 mag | 4.18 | 4.1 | 3.92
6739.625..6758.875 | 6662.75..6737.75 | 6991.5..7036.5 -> 0.01 mag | 4.22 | 4.16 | 3.91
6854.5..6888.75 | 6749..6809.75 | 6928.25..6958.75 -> 0.00 mag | 4.14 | 4.07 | 3.98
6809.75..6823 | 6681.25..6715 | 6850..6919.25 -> 0.00 mag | 4.24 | 4.13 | 4.05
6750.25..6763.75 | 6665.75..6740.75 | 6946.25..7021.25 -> 0.01 mag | 4.22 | 4.14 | 3.95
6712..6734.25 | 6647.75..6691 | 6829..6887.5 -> 0.01 mag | 4.26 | 4.18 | 4.08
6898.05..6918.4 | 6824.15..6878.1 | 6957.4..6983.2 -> 0.01 mag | 4.09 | 4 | 3.98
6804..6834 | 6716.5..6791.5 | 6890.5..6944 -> -0.01 mag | 4.16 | 4.12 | 3.99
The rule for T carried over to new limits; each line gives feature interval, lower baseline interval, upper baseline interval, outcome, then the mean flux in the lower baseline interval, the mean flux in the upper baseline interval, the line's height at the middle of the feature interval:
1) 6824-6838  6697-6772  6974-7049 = -0.04 angstrom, 4.18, 3.92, 4.09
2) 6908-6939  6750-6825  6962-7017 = 0.13 angstrom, 4.14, 3.94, 4.01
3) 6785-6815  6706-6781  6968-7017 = -0.07 angstrom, 4.17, 3.93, 4.12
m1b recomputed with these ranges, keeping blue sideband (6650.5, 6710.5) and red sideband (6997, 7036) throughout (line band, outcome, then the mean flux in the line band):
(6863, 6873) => -0.2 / 4.12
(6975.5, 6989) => 0.0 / 3.94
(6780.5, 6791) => 0.1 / 4.11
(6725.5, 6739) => 0.1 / 4.17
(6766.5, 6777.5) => 0.0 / 4.17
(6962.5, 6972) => -0.1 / 4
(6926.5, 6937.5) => 0.1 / 3.96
